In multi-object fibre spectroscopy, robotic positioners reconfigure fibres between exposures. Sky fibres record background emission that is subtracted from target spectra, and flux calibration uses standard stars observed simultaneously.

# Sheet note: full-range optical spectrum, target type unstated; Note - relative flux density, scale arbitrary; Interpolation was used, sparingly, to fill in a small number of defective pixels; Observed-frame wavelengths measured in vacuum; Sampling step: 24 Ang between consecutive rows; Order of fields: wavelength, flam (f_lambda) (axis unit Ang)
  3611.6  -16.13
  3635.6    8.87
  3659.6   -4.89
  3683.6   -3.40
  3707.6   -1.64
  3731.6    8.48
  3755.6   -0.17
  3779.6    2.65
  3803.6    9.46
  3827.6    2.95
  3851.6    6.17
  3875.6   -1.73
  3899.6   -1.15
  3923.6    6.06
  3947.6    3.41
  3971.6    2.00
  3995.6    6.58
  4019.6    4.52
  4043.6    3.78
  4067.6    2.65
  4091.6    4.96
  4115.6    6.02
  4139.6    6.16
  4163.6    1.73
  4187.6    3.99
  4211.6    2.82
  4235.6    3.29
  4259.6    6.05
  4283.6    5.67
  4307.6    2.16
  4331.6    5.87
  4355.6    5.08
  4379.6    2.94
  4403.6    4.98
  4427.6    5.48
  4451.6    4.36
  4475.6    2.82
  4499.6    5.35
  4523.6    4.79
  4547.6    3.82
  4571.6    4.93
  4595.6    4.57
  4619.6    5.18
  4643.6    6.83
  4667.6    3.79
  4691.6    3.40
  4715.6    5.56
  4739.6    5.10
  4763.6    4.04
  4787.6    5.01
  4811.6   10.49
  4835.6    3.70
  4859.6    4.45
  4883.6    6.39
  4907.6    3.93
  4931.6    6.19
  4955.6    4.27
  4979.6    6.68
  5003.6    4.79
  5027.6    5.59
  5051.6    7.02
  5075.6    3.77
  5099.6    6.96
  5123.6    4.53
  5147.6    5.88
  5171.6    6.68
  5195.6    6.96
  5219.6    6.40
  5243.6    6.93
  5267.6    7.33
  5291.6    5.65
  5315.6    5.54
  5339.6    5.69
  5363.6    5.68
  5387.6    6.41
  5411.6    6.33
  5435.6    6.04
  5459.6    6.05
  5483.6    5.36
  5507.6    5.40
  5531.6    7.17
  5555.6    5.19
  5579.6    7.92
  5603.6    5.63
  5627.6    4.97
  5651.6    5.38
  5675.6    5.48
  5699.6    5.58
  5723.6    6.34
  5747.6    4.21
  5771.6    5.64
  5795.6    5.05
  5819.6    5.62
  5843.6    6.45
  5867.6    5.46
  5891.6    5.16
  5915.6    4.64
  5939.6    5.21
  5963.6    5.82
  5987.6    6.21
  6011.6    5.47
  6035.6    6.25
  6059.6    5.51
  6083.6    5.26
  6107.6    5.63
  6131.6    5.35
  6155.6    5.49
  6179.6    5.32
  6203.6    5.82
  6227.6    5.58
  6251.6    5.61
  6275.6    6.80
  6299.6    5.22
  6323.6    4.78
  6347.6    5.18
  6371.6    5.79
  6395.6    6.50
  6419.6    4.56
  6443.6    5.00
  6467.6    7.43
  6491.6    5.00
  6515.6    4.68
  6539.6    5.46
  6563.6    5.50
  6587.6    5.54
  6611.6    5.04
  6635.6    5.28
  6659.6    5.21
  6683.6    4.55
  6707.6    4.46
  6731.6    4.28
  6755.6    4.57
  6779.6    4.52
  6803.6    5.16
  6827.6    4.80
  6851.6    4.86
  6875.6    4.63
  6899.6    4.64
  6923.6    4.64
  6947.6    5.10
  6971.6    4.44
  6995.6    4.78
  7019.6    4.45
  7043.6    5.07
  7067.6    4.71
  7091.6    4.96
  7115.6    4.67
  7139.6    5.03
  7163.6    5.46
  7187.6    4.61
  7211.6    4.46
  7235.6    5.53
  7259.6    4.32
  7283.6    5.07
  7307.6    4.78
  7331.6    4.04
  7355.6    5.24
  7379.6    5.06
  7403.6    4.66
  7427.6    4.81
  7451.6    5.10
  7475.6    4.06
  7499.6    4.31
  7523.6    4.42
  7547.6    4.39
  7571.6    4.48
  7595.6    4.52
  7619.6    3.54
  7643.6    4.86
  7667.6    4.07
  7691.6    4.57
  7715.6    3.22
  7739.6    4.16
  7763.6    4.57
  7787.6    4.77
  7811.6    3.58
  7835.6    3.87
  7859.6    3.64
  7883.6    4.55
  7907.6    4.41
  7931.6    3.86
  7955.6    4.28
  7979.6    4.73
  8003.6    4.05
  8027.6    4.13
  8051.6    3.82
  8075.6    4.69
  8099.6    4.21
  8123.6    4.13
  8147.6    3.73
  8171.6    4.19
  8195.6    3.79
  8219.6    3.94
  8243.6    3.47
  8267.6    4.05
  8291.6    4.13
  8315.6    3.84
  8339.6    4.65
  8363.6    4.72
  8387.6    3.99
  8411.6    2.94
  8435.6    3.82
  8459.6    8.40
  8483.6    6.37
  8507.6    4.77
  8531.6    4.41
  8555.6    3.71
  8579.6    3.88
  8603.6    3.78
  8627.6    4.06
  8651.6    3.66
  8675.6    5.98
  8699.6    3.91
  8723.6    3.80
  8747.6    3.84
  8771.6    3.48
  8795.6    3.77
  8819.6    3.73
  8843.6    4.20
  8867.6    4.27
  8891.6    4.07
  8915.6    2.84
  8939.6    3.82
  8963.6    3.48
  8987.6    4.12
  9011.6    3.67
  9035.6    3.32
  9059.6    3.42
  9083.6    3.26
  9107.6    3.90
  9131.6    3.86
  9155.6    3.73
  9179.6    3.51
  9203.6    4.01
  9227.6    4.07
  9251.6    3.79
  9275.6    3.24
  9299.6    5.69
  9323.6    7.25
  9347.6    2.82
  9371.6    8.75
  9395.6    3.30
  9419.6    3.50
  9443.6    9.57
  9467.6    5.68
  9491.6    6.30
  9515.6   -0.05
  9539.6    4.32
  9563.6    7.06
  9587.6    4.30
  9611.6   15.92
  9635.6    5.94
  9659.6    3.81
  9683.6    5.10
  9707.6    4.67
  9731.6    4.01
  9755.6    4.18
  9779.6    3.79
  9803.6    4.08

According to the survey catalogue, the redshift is 0.290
